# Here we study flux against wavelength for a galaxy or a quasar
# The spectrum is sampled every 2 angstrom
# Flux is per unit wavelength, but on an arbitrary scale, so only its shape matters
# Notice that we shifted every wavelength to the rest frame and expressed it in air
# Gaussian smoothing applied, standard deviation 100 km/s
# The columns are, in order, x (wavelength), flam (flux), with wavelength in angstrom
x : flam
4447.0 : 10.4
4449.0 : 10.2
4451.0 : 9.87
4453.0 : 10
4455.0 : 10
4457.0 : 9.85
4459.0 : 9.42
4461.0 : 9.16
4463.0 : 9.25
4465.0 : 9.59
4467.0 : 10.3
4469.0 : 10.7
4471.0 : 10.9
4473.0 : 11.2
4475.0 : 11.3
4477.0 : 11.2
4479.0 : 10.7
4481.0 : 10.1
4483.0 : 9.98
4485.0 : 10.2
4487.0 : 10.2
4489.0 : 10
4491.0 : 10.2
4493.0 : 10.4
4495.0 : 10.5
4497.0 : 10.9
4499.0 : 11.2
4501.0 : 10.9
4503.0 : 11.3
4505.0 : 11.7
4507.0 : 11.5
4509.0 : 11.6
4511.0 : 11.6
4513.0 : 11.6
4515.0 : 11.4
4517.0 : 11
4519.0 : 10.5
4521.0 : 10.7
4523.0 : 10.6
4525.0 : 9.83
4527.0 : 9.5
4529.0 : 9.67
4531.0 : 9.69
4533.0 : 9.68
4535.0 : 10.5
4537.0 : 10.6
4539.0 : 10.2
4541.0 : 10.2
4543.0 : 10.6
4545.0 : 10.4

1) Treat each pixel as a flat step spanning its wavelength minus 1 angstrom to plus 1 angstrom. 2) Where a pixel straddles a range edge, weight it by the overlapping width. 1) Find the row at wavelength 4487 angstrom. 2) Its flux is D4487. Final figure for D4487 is 10.2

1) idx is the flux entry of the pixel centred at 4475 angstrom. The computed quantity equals 11.3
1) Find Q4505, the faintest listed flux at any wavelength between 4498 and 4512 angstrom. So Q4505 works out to 10.9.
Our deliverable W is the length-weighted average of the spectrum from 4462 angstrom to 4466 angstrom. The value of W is 9.42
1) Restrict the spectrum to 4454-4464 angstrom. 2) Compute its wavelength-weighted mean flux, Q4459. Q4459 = 9.54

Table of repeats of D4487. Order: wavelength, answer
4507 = 11.5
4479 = 10.7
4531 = 9.69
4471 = 10.9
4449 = 10.2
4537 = 10.6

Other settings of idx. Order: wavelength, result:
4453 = 10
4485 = 10.2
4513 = 11.6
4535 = 10.5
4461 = 9.16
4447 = 10.4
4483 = 9.98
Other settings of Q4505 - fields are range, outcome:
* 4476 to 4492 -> 9.98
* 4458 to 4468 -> 9.16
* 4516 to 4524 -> 10.5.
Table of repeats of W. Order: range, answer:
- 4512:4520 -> 11.1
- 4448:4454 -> 10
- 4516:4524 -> 10.7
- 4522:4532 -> 9.86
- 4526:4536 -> 9.81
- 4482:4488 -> 10.1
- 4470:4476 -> 11.1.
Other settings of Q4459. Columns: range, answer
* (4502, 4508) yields 11.5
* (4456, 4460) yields 9.63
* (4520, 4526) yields 10.4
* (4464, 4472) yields 10.4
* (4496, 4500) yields 11.1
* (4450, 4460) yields 9.83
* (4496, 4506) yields 11.2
